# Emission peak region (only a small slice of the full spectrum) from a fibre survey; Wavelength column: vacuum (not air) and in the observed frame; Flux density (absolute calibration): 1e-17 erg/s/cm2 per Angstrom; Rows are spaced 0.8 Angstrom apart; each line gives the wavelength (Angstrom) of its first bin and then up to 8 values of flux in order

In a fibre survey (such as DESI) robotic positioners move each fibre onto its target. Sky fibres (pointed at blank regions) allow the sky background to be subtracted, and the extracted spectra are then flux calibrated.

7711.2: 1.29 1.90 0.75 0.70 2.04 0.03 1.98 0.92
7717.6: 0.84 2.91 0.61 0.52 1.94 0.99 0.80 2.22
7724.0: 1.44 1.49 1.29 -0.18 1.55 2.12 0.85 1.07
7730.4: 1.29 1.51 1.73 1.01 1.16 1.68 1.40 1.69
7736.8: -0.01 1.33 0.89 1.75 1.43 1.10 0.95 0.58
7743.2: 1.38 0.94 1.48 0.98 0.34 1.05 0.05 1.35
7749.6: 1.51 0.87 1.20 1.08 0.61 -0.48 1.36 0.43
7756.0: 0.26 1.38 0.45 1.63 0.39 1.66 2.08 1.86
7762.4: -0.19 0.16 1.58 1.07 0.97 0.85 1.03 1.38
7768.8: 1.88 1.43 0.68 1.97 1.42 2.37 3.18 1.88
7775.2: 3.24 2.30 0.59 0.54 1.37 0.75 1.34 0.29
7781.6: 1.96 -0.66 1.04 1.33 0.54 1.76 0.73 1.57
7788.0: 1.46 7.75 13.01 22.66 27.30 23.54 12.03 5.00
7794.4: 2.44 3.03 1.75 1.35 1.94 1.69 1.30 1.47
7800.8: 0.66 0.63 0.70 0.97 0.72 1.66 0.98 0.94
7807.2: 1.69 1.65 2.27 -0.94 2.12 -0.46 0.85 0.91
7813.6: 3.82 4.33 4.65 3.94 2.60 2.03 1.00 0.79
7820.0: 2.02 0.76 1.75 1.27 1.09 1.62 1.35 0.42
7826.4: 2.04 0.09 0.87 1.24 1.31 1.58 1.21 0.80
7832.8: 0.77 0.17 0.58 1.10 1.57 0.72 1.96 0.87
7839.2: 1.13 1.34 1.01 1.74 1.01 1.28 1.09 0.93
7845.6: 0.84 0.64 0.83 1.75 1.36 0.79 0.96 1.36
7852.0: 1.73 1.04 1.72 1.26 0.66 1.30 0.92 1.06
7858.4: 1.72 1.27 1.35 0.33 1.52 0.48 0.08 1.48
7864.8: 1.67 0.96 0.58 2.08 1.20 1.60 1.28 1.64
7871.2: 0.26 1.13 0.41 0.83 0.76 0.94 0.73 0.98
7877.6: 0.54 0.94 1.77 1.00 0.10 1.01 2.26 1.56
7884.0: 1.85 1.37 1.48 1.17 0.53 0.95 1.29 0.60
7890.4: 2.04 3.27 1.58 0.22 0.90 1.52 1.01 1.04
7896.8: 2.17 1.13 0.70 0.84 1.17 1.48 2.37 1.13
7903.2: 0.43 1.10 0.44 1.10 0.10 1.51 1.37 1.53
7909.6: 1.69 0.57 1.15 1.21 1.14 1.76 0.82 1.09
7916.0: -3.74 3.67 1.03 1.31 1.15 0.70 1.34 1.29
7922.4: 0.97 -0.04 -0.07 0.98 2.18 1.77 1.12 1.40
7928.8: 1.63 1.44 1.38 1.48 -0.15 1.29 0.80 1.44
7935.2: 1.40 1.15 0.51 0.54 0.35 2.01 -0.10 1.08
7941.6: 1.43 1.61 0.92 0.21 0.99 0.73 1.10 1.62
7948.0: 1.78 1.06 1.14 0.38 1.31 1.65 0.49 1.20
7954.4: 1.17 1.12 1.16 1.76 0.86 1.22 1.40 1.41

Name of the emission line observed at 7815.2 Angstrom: [N II]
